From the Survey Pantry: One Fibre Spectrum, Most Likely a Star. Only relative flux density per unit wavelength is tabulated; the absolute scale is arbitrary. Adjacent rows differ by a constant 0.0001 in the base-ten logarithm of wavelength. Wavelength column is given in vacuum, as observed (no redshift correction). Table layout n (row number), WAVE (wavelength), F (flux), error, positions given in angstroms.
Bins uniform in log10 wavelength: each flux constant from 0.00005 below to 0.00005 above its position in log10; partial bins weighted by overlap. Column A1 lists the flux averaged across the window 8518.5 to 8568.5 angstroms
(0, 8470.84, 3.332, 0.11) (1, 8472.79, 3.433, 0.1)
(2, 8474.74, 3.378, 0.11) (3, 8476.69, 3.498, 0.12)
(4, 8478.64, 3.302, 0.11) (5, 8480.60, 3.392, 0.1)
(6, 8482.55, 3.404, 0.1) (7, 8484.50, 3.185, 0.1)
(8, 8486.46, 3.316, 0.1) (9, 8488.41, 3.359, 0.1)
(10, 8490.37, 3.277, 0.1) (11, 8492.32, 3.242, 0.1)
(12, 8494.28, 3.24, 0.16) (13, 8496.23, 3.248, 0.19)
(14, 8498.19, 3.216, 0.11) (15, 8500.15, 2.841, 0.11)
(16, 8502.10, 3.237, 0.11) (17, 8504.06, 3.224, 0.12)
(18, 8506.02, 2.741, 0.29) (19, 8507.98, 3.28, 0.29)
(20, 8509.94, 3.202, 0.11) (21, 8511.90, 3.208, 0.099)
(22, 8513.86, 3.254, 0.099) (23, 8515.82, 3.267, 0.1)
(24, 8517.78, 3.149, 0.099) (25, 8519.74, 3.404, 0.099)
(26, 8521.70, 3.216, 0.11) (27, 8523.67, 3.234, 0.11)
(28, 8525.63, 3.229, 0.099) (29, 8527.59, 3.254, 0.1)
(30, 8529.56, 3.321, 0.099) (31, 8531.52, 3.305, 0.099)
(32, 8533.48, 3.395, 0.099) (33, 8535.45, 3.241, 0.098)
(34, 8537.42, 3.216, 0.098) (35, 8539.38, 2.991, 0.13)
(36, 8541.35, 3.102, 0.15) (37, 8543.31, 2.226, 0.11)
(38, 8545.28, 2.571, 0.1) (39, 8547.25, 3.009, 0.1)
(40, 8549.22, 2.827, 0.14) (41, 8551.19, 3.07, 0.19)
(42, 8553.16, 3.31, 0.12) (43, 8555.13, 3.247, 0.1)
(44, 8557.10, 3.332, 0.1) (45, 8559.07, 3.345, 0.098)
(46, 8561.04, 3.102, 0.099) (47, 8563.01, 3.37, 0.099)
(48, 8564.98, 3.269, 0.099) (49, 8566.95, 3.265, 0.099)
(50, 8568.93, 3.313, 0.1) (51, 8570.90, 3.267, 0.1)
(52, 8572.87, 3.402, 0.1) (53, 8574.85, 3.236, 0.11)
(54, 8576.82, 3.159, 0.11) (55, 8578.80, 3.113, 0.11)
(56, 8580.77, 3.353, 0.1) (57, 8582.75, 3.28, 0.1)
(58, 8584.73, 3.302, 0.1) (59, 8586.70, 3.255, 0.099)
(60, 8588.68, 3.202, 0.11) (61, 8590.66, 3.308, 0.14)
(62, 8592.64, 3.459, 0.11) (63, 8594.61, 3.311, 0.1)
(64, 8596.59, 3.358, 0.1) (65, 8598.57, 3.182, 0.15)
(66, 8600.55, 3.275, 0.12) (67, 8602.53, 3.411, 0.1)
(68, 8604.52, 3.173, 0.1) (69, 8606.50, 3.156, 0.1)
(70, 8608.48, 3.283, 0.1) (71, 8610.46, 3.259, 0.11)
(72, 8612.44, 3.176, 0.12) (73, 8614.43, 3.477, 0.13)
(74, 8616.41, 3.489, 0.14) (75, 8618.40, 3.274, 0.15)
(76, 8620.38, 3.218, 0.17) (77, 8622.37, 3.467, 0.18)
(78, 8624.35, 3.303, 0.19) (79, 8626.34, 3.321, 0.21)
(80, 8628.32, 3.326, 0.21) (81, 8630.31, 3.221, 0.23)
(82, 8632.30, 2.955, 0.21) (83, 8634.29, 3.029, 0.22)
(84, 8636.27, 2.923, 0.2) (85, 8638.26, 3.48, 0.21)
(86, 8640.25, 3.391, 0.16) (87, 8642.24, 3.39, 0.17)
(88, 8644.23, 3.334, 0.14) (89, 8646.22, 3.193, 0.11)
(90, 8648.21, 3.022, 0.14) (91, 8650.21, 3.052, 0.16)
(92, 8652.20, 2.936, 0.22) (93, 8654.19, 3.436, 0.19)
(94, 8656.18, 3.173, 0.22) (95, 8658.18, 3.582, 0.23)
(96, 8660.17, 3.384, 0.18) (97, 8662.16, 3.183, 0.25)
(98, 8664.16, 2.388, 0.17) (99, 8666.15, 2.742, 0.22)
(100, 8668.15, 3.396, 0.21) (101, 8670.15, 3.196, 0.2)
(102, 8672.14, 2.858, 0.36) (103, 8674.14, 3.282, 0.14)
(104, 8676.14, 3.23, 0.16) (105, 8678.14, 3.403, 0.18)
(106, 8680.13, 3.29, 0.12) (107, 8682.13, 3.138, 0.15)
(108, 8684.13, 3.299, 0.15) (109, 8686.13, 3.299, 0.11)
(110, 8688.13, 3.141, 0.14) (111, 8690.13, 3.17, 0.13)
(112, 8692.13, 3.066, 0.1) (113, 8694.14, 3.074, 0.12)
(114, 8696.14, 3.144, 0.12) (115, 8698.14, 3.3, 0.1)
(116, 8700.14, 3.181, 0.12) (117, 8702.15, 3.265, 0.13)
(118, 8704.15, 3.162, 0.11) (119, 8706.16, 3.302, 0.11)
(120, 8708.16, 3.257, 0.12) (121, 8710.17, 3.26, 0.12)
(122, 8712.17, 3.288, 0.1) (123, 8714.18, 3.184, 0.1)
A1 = 3.16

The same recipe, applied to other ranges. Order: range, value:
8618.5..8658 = 3.23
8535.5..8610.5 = 3.19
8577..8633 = 3.28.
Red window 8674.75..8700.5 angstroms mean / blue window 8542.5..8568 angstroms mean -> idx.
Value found 1.0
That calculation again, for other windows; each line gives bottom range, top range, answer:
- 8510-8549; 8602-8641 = 1.04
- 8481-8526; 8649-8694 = 0.98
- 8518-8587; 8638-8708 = 1.00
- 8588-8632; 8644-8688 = 0.96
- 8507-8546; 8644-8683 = 1.00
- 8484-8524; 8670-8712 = 1.00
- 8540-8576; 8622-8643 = 1.04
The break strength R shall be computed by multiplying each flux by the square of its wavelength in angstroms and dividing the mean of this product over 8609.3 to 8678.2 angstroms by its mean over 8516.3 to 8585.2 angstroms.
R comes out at 1.03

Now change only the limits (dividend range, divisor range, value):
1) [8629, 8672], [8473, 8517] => 1.01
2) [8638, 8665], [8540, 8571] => 1.06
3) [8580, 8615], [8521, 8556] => 1.08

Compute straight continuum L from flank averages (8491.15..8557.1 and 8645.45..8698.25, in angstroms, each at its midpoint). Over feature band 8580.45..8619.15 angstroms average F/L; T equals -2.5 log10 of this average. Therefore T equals -0.05 mag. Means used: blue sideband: 3.14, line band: 3.3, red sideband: 3.16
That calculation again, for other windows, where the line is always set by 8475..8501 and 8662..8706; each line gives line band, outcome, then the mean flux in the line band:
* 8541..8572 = 0.04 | 3.1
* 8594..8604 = -0.03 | 3.3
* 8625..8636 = 0.01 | 3.16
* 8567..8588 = -0.02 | 3.27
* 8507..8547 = 0.03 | 3.15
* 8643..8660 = -0.02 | 3.23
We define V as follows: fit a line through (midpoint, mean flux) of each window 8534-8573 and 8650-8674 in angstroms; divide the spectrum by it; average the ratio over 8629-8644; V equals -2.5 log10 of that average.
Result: -0.03 mag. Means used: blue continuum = 3.12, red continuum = 3.12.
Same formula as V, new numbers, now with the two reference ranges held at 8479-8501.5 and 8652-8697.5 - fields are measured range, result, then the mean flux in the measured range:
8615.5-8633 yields -0.033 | 3.29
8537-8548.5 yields 0.141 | 2.83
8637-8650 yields -0.031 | 3.28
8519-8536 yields -0.018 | 3.29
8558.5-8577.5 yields -0.019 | 3.27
